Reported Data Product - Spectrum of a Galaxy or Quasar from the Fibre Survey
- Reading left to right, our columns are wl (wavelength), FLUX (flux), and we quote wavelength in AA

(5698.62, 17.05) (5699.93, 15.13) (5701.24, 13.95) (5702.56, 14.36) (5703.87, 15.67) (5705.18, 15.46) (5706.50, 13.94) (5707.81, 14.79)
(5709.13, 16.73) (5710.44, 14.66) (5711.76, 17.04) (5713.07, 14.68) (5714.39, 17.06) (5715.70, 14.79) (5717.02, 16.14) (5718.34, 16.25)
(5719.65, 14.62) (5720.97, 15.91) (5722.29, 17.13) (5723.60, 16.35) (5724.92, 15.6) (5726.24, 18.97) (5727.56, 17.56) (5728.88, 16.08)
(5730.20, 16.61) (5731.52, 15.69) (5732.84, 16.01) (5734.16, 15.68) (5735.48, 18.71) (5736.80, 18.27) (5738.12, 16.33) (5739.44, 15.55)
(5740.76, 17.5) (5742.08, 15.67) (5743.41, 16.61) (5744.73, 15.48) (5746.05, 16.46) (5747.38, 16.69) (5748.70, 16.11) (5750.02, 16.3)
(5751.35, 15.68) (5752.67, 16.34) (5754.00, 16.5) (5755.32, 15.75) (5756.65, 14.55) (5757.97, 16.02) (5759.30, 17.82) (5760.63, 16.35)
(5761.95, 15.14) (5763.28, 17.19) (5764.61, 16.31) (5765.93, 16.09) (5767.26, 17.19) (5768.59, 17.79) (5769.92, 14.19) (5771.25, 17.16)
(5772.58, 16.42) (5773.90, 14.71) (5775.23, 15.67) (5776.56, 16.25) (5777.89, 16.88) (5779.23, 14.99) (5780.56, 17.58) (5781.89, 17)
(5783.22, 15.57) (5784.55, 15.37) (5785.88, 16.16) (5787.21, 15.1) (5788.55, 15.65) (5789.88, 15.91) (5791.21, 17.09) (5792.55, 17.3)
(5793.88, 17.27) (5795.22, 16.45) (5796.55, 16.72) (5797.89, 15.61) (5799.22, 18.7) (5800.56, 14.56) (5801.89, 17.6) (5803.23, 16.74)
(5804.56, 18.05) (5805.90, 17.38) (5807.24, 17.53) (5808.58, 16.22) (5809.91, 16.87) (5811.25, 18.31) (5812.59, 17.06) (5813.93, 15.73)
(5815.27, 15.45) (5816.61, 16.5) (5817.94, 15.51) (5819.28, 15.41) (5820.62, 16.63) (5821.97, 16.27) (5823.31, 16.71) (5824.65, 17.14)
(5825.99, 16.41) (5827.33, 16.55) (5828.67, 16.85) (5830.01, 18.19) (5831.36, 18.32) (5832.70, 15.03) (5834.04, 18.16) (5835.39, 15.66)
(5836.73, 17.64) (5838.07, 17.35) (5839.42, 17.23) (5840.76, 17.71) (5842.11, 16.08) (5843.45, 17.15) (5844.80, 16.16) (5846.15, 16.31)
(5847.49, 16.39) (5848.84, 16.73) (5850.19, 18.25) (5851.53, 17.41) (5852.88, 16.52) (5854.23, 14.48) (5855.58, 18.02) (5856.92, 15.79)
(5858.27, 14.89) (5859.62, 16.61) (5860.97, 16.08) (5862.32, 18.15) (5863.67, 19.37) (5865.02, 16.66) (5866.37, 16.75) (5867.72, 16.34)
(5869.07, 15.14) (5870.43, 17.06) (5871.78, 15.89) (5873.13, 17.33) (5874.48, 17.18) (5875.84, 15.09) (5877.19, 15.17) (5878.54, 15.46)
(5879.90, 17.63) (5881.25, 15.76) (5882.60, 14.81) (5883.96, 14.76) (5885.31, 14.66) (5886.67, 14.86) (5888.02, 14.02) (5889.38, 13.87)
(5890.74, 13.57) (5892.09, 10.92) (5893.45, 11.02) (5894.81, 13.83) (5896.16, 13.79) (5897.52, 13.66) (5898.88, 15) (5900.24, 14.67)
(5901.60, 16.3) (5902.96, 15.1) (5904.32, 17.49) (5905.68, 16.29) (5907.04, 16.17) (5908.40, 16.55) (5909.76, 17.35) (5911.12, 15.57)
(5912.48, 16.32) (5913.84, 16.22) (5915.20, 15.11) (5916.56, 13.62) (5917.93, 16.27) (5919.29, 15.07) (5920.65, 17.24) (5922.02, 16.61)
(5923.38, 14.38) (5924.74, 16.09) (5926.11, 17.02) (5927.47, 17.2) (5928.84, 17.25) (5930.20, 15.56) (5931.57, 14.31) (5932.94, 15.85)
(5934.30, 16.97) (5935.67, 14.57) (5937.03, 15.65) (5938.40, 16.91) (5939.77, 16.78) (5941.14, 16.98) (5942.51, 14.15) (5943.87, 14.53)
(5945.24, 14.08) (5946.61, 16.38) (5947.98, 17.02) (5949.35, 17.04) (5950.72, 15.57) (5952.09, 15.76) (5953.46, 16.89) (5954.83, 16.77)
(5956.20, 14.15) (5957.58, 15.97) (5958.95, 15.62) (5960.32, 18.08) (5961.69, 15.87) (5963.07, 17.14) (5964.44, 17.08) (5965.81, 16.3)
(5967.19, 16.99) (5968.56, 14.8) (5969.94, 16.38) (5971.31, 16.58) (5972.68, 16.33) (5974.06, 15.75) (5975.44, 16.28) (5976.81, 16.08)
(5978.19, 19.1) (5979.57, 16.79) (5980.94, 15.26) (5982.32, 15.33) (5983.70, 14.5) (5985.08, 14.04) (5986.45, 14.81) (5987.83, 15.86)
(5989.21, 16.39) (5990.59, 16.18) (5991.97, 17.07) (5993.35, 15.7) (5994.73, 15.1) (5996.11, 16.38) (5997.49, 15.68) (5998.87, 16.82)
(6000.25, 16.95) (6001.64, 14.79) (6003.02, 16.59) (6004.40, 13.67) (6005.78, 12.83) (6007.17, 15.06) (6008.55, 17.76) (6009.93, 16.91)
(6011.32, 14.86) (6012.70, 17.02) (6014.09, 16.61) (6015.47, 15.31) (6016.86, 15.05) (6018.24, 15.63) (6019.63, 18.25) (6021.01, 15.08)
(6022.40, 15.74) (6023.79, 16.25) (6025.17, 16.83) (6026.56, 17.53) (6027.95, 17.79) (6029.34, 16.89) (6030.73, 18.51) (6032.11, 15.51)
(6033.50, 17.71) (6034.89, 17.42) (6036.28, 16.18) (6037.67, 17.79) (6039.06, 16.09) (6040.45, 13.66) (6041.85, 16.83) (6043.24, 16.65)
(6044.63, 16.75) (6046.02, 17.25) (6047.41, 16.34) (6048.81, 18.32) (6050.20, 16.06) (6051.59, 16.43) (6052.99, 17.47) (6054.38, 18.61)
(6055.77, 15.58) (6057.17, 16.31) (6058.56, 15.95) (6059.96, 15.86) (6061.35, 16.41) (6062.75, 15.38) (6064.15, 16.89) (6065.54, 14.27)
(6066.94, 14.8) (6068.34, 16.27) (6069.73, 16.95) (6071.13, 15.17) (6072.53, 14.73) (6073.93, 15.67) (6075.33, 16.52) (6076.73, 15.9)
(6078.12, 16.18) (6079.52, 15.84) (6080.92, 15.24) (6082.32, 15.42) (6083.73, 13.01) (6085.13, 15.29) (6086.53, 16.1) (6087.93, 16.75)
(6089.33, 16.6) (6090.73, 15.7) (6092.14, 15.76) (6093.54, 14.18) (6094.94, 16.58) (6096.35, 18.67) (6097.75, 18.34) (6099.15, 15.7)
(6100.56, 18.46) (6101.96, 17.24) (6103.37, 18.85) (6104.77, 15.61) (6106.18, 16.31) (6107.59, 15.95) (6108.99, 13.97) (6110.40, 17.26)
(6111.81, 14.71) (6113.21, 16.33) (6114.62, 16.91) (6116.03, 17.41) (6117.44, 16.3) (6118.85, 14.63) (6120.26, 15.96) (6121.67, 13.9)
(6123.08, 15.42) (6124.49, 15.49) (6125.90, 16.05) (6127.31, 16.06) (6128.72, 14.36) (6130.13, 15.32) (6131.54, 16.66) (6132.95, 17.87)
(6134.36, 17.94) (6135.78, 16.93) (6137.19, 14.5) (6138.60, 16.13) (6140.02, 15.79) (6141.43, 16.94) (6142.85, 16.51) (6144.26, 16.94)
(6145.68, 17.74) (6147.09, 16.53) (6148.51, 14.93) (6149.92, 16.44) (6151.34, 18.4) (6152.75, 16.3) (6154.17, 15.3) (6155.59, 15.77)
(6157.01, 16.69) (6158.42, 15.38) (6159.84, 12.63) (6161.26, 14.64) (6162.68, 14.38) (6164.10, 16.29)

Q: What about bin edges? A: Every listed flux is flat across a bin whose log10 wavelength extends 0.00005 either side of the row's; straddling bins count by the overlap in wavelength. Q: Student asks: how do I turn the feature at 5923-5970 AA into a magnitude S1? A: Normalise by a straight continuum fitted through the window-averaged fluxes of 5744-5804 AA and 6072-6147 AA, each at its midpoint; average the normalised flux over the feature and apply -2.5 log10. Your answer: 0.01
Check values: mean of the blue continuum 16.3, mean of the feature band 16.1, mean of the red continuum 16.1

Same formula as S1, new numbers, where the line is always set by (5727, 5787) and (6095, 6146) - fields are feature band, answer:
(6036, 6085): 0.02 mag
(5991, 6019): 0.04 mag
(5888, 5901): 0.21 mag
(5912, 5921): 0.05 mag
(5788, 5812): -0.04 mag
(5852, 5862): 0.01 mag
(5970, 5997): 0.02 mag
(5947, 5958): 0.01 mag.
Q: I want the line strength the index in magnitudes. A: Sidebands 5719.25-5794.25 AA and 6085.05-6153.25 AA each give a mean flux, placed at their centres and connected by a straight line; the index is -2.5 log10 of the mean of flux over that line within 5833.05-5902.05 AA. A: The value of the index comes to 0.03 mag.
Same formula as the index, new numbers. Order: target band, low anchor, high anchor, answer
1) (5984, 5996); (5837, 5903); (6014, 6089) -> 0.03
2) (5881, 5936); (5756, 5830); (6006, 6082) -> 0.08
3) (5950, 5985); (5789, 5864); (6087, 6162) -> 0.02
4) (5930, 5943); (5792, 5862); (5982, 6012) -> 0.01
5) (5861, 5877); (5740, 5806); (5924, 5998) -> -0.04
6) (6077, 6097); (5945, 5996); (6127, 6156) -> 0.03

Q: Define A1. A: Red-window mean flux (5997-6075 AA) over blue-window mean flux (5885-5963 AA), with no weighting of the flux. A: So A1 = 1.0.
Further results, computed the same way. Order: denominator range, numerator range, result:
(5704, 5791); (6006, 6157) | 1.01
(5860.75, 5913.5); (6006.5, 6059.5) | 1.07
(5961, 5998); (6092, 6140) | 1.01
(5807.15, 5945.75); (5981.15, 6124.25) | 1.01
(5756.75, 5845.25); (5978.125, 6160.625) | 0.97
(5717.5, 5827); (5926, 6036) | 0.98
